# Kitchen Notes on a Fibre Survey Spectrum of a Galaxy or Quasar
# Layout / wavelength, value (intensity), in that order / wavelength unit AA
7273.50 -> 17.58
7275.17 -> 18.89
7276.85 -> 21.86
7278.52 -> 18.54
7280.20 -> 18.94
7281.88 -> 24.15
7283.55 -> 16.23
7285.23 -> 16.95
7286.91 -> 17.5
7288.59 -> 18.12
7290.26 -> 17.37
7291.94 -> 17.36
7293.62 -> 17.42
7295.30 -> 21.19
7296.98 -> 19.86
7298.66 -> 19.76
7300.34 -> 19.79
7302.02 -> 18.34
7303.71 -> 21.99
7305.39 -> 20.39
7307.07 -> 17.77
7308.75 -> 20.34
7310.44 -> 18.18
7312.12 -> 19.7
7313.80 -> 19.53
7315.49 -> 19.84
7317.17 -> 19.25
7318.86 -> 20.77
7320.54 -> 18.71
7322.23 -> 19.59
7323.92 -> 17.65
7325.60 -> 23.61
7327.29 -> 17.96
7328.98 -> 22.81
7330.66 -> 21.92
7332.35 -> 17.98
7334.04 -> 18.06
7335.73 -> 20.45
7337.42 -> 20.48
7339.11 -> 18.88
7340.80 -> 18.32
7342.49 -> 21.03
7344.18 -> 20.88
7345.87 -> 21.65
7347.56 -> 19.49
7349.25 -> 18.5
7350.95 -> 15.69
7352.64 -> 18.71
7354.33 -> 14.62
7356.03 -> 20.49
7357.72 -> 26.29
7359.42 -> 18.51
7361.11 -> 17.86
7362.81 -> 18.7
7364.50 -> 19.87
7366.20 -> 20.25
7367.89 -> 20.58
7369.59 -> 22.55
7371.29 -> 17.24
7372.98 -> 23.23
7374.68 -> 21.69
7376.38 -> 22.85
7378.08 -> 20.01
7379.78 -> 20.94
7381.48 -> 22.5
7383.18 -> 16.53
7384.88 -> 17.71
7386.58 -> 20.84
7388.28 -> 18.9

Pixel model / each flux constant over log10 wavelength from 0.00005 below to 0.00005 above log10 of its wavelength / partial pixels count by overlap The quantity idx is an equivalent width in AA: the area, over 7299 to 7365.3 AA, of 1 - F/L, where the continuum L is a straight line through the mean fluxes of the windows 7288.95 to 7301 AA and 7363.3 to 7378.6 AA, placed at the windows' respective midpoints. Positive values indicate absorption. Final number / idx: 0.90 AA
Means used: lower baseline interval 18.9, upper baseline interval 20.9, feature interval 19.6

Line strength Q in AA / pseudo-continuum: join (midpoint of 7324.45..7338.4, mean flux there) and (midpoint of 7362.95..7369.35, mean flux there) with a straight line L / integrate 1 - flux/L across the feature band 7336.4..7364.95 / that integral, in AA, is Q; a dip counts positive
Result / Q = 1.3 AA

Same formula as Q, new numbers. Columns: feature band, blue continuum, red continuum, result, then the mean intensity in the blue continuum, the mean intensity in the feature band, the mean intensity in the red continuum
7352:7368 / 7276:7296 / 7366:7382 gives 1.0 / 18.8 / 19.6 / 21.2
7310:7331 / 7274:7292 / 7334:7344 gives -0.6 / 18.8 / 20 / 19.7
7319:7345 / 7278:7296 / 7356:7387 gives -0.5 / 18.5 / 19.9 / 20.4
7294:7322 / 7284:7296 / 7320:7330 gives -1.0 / 17.9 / 19.7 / 20.1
